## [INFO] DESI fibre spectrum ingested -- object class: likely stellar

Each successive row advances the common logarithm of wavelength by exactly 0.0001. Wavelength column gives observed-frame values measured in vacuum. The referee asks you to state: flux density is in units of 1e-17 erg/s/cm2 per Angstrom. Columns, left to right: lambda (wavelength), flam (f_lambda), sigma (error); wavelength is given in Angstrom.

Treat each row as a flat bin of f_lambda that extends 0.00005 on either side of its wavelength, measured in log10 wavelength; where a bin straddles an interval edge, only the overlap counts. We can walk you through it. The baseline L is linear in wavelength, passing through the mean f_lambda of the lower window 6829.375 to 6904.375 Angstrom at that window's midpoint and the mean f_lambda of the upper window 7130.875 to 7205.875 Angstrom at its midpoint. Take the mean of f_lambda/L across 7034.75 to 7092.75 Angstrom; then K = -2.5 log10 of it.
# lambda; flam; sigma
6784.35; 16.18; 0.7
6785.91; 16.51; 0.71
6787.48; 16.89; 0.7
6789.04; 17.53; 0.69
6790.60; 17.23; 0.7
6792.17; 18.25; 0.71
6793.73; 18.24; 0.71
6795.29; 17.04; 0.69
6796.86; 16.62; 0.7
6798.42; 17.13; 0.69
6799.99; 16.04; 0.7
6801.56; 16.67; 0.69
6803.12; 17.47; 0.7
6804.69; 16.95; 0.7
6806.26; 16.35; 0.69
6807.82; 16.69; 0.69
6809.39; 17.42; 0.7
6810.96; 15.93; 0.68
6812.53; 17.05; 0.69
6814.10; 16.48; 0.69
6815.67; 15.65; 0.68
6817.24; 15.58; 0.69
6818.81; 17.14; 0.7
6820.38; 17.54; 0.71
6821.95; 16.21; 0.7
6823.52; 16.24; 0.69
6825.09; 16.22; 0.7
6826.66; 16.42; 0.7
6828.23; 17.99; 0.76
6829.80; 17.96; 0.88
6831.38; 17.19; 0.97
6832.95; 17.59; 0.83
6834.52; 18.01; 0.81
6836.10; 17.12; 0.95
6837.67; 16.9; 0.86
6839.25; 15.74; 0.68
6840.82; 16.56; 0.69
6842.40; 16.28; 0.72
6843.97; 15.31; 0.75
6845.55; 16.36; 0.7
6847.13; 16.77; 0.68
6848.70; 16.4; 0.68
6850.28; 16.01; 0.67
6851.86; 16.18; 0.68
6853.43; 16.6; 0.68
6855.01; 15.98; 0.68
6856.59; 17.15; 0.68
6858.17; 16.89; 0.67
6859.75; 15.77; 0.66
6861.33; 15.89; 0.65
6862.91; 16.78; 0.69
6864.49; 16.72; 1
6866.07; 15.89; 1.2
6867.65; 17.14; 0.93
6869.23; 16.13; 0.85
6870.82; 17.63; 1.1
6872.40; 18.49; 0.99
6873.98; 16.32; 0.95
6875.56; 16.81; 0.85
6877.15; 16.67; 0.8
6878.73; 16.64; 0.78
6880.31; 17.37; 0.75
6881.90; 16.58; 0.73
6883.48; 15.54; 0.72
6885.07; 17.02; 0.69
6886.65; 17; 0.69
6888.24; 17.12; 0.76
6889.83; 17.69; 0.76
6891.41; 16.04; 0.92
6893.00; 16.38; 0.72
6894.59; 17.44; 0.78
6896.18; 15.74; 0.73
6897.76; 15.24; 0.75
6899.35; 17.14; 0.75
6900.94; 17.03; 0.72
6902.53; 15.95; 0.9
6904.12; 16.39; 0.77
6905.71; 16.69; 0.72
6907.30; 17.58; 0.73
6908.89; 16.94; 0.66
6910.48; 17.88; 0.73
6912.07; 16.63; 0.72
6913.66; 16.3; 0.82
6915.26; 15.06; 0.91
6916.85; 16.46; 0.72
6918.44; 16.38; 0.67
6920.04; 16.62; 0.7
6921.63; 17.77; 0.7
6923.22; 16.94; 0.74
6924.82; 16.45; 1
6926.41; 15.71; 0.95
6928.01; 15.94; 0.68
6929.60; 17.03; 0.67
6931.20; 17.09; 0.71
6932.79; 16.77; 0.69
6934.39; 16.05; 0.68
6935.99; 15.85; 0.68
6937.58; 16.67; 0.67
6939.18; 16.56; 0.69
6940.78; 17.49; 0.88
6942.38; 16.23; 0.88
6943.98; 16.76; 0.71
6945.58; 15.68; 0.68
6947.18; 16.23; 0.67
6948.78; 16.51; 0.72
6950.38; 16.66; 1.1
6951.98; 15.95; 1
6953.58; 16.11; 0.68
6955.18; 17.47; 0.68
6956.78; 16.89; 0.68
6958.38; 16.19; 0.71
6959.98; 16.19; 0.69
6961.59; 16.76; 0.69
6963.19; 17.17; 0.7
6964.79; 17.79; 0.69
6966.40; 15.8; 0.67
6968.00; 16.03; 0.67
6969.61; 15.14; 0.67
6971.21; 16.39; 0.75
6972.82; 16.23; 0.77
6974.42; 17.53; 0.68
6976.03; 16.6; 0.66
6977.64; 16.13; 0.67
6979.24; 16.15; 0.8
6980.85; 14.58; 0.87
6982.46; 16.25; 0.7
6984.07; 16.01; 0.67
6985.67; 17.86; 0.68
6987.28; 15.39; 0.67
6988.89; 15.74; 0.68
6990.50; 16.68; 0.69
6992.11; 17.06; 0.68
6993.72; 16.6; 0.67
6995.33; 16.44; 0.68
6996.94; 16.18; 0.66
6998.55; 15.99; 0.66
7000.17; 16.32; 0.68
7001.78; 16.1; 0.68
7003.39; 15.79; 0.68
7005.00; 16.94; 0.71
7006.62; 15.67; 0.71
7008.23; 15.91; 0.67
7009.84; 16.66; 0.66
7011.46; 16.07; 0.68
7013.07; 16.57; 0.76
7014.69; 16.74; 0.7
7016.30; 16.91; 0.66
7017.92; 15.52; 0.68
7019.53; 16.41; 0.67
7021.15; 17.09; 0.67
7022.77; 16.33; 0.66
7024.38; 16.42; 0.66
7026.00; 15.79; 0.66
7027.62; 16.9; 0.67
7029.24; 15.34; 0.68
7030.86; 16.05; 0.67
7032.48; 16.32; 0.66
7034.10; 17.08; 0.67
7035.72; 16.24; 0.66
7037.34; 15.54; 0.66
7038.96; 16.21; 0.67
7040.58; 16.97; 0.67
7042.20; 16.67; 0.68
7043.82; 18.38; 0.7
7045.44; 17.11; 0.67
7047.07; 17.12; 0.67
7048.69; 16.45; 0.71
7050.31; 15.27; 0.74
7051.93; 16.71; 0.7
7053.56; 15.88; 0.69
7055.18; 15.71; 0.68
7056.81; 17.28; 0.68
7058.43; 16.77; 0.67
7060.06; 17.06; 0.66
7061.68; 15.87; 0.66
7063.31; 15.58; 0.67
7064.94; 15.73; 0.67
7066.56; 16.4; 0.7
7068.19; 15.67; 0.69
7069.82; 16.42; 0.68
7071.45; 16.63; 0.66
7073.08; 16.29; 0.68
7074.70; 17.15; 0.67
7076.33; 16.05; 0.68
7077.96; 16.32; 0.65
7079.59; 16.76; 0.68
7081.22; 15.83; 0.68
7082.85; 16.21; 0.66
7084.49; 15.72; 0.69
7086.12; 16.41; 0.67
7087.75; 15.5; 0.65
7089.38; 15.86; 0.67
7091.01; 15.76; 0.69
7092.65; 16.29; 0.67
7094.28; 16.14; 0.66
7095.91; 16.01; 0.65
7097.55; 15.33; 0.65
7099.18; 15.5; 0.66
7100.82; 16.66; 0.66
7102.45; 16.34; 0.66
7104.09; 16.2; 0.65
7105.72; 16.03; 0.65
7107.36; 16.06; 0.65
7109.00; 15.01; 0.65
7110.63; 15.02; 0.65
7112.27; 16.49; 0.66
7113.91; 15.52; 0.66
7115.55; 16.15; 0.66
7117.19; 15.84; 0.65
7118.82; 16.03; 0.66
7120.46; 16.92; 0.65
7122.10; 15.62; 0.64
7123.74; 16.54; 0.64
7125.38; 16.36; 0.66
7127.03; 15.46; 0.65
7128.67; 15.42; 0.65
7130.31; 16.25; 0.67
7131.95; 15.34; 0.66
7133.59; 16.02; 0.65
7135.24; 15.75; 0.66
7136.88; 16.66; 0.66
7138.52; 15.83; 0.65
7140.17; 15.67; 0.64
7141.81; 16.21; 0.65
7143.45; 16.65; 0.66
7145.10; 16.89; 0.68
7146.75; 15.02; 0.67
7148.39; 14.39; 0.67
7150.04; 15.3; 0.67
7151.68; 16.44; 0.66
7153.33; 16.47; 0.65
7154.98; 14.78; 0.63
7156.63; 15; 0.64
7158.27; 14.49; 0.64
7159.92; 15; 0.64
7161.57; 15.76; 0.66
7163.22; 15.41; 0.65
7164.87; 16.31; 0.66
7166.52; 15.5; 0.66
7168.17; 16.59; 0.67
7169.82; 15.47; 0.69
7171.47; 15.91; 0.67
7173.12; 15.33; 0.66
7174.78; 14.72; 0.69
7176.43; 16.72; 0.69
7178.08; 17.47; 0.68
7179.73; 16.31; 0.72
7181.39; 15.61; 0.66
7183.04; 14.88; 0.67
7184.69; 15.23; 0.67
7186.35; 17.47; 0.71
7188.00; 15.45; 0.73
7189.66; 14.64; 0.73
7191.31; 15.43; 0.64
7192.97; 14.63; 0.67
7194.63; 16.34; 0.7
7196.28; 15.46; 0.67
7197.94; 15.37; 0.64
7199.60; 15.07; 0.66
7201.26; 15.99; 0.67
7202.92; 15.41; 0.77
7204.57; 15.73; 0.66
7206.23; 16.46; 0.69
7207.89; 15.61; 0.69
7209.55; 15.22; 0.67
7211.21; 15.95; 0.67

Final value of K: -0.02 mag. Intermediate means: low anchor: 16.7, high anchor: 15.7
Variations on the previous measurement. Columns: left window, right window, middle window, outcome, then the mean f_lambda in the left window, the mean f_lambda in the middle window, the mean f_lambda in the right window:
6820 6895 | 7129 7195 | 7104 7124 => 0.00 mag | 16.7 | 15.9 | 15.7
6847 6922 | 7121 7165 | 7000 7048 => -0.02 mag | 16.6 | 16.4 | 15.7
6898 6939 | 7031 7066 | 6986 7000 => 0.01 mag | 16.6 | 16.3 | 16.5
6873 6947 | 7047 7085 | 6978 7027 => 0.01 mag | 16.6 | 16.3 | 16.3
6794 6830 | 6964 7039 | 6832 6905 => 0.00 mag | 16.7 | 16.6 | 16.3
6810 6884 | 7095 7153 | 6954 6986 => -0.01 mag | 16.6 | 16.4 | 15.9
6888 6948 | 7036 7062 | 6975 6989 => 0.03 mag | 16.6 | 16.1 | 16.6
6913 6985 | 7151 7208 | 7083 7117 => 0.00 mag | 16.4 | 15.9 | 15.7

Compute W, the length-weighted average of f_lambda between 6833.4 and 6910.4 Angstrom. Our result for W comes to 16.6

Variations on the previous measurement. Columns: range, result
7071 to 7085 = 16.3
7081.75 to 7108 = 16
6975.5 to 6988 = 16.1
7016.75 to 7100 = 16.3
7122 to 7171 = 15.8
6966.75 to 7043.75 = 16.3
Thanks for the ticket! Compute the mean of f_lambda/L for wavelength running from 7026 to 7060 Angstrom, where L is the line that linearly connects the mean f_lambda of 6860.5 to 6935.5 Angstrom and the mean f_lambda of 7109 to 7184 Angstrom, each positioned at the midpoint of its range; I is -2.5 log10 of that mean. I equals -0.02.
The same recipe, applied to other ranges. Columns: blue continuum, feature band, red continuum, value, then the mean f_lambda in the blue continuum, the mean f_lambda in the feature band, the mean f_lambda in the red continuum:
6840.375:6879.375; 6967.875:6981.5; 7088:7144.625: 0.01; 16.5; 16.1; 16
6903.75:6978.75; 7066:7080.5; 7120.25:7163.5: -0.03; 16.5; 16.4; 15.8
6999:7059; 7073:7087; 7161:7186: -0.01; 16.4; 16.3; 15.8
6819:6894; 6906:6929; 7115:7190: -0.01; 16.7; 16.6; 15.8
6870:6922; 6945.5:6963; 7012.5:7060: 0.01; 16.7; 16.5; 16.5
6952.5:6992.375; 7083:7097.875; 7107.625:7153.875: 0.01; 16.4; 15.9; 15.9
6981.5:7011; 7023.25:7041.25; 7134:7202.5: -0.01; 16.3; 16.3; 15.7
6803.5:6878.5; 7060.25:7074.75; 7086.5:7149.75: -0.01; 16.7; 16.2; 15.9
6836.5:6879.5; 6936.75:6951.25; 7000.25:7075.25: 0.00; 16.5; 16.5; 16.4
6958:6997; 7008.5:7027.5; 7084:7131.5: -0.01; 16.4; 16.4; 15.9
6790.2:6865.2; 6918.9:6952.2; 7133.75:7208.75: -0.01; 16.7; 16.5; 15.7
